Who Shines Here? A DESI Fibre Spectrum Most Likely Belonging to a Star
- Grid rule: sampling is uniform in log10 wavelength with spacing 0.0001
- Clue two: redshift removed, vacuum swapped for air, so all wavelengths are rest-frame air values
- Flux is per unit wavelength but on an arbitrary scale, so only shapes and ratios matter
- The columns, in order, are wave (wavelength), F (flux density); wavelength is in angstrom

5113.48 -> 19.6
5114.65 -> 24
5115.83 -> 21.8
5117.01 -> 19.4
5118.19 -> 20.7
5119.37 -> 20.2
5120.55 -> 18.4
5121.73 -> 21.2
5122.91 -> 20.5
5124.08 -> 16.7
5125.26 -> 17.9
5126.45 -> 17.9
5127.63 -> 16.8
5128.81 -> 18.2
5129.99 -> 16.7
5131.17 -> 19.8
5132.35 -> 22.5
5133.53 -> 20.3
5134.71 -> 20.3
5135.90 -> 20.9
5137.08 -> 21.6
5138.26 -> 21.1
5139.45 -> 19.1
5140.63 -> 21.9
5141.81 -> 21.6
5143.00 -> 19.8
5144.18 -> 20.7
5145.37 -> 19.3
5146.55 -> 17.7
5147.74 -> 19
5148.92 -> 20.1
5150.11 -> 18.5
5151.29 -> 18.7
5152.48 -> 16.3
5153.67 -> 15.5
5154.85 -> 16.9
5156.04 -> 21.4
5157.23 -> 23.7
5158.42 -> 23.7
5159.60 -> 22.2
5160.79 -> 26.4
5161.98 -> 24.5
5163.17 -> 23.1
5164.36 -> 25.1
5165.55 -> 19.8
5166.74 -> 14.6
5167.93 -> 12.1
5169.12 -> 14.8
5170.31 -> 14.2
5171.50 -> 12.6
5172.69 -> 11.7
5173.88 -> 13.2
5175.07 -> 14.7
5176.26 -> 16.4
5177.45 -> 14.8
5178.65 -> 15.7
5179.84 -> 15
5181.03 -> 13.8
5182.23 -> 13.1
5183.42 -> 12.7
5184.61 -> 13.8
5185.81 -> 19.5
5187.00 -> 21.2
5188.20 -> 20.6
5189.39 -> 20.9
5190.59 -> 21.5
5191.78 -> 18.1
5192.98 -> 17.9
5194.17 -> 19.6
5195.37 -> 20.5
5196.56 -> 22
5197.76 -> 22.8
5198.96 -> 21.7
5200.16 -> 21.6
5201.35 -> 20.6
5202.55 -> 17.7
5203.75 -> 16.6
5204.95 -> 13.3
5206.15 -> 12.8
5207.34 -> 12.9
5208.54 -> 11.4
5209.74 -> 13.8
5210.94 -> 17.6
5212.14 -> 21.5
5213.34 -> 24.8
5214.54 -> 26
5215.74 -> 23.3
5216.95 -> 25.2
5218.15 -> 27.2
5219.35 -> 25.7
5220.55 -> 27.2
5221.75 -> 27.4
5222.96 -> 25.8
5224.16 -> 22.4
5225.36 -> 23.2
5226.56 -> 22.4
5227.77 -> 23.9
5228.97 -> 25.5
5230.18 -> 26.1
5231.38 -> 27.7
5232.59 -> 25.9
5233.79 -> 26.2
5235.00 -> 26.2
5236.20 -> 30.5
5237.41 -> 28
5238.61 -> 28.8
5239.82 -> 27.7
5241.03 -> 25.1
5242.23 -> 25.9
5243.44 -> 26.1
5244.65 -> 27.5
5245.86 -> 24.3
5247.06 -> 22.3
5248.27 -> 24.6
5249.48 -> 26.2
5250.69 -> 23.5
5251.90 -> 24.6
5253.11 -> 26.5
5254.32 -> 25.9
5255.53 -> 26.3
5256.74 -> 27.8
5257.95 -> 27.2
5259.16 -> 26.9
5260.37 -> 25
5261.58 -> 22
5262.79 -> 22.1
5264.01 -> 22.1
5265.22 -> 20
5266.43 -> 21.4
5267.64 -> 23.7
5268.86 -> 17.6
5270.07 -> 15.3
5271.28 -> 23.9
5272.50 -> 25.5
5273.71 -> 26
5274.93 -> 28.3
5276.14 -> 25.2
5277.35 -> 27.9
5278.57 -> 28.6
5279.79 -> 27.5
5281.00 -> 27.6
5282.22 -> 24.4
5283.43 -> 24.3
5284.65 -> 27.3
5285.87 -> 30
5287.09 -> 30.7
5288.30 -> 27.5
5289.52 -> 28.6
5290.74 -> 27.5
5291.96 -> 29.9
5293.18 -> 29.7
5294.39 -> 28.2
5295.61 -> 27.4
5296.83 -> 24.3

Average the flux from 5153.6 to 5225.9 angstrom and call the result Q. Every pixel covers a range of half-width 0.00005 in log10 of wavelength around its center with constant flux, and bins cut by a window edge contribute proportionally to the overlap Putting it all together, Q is 19.2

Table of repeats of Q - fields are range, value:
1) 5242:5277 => 24.3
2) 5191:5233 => 21.5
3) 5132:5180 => 18.8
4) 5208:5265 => 24.7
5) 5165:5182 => 14.5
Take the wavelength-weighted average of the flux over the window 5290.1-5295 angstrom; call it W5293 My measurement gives 28.8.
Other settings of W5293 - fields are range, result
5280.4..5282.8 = 26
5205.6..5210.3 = 12.7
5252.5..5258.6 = 26.7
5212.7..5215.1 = 25.3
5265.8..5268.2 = 22.5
